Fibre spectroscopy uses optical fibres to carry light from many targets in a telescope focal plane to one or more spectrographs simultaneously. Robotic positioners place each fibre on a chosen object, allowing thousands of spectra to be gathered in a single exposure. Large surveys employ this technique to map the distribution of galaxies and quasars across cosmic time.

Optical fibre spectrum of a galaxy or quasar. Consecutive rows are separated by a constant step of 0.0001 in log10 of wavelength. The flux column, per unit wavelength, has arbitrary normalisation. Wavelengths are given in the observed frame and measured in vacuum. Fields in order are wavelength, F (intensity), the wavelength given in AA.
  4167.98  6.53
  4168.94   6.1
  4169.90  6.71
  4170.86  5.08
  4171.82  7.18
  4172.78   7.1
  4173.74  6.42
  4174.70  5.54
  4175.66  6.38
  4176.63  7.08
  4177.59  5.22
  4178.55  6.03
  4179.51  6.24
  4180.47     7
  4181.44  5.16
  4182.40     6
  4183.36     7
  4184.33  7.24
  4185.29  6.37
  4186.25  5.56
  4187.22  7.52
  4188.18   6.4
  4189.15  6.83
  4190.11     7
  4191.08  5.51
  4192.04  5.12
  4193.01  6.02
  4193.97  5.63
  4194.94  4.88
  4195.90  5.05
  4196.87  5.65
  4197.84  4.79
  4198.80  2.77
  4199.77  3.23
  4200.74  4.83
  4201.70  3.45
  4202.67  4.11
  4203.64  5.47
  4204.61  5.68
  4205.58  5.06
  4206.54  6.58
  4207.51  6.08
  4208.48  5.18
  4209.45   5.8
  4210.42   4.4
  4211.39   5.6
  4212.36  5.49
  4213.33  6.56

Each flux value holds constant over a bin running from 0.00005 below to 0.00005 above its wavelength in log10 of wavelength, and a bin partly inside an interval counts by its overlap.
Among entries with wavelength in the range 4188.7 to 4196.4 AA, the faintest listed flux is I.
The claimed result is 4.88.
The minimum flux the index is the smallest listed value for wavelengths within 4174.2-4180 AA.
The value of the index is 5.22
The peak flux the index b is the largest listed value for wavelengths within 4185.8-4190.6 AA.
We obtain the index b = 7.52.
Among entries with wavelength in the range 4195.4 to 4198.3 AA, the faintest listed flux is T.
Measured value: 4.79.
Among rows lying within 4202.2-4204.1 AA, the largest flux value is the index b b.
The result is 5.47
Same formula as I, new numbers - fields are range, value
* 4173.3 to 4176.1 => 5.54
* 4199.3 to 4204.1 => 3.23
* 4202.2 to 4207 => 4.11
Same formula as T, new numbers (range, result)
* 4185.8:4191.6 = 5.51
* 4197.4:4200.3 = 2.77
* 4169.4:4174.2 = 5.08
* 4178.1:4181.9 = 5.16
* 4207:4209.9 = 5.18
